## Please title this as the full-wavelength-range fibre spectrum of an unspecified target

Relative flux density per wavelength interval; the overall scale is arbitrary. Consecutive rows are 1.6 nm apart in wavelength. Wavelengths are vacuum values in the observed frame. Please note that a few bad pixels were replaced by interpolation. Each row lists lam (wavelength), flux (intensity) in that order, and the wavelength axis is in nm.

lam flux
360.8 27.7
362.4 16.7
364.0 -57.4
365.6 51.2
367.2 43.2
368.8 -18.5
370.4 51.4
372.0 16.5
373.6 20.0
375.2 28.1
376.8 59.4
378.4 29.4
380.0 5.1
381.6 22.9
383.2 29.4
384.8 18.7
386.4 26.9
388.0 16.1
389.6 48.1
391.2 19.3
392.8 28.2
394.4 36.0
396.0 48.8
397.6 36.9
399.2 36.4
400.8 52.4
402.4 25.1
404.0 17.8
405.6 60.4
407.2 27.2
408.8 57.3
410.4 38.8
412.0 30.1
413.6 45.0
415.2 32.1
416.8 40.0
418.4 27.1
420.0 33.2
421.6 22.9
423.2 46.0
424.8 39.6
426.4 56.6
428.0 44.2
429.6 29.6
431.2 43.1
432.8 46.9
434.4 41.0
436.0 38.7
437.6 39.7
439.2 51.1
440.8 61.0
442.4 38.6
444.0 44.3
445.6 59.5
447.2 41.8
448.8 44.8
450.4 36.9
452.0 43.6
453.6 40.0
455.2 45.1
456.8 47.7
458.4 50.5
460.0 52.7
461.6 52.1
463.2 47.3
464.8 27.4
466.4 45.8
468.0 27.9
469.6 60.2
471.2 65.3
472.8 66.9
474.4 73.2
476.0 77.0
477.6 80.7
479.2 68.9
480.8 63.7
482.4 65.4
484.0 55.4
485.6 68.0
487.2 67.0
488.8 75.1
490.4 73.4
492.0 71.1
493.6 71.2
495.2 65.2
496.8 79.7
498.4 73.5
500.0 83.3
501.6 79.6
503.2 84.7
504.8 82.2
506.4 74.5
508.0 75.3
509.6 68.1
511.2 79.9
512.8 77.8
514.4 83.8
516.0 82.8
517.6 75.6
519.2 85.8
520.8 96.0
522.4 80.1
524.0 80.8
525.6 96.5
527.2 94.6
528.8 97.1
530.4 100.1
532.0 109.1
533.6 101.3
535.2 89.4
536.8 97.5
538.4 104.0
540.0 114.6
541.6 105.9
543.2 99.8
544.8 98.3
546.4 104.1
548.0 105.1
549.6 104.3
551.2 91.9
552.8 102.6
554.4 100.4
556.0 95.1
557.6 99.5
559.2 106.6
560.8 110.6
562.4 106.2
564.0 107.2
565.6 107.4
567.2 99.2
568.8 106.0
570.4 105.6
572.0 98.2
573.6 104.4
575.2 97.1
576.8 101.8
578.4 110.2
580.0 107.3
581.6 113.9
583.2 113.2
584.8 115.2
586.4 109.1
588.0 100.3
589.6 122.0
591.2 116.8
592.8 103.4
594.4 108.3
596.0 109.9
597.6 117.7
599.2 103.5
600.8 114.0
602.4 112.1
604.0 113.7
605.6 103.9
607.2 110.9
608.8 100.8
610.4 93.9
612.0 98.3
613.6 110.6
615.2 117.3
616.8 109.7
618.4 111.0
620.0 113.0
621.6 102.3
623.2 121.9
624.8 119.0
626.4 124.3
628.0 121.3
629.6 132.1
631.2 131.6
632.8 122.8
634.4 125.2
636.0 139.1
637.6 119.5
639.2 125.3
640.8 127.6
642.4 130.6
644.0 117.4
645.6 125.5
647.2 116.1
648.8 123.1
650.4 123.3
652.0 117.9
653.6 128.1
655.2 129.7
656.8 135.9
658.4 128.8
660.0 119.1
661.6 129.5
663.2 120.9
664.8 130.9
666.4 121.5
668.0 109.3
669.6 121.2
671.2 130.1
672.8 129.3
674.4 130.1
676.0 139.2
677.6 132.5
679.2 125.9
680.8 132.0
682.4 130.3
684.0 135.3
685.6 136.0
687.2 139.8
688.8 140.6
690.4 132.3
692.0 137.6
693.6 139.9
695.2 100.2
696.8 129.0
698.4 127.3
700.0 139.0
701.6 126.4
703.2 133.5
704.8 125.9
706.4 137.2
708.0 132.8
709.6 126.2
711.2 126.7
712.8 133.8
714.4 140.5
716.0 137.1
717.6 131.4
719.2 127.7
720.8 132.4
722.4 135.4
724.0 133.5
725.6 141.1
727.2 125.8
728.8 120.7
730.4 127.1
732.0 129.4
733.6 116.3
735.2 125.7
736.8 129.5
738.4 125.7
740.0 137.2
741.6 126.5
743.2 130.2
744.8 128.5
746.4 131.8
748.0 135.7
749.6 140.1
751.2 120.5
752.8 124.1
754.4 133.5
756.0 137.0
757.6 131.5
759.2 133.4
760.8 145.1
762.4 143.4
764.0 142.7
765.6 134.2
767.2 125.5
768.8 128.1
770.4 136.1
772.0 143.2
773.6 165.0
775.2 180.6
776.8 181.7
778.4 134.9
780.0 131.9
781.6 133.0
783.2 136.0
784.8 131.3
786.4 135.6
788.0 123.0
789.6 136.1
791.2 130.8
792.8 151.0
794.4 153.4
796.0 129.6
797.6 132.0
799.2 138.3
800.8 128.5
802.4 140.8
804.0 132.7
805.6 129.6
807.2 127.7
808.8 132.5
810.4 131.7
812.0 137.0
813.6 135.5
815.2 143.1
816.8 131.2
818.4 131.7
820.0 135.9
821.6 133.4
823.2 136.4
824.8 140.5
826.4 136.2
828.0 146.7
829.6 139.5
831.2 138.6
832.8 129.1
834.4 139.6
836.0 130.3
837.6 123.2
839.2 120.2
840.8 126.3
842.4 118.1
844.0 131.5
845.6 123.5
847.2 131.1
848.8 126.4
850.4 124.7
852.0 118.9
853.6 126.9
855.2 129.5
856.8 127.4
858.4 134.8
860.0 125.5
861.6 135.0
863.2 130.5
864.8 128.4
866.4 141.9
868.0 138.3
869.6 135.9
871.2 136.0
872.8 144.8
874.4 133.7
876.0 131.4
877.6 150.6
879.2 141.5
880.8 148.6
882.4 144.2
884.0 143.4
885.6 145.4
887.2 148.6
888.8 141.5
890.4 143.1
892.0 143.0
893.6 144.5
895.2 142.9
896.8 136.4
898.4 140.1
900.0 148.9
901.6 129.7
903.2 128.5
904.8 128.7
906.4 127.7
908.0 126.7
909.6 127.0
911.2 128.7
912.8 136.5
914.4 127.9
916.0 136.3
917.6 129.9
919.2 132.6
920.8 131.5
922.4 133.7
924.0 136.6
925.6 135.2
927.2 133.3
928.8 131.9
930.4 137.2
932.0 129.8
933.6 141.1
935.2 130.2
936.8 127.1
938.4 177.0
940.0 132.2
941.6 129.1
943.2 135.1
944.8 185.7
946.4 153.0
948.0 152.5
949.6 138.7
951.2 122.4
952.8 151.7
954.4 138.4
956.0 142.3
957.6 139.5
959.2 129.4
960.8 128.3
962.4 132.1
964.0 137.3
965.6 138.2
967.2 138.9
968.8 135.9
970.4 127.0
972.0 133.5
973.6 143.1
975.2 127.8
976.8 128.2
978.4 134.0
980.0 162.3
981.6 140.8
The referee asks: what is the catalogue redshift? 0.180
